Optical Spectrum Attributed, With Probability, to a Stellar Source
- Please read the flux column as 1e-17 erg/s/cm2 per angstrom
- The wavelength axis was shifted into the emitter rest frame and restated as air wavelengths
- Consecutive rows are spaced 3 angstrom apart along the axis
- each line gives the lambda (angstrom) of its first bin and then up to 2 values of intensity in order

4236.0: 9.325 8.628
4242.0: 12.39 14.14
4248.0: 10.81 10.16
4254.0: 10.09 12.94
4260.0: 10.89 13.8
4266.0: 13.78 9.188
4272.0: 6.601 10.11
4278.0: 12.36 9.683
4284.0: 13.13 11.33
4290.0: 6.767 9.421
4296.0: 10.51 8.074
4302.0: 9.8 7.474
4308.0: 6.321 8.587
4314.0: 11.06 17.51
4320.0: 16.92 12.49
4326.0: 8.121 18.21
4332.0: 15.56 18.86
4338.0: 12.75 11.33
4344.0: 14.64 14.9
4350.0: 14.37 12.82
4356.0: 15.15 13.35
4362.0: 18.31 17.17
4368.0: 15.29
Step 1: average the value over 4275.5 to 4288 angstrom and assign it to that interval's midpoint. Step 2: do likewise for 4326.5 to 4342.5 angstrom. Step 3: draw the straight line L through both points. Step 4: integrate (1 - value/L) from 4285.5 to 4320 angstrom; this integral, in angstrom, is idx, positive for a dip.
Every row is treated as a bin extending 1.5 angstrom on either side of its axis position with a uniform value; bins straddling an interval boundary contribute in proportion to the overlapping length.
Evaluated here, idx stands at 7.72 angstrom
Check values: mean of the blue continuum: 11.5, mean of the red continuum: 14.9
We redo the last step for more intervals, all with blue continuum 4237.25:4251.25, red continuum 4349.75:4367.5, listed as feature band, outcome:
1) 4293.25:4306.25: 4.1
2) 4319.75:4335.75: -0.6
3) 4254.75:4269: -0.5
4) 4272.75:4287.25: 1.7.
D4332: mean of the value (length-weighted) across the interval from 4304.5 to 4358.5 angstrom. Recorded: 13.3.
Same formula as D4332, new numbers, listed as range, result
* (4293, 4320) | 10.3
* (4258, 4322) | 10.7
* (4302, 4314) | 8.2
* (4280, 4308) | 9.4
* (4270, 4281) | 9.67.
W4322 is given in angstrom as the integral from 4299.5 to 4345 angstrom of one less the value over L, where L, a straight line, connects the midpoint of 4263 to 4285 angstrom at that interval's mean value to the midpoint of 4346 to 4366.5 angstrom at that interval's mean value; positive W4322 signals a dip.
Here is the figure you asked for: 3.2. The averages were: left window 10.8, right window 15.2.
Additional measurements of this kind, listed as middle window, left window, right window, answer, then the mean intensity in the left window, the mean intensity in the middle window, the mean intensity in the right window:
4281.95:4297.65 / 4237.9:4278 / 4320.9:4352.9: 2.7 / 11.1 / 10.2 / 14.1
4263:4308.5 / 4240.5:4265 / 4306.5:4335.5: 9.7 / 11.9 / 9.85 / 13.2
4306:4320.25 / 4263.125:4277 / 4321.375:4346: 1.6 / 10.4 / 11.5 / 14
